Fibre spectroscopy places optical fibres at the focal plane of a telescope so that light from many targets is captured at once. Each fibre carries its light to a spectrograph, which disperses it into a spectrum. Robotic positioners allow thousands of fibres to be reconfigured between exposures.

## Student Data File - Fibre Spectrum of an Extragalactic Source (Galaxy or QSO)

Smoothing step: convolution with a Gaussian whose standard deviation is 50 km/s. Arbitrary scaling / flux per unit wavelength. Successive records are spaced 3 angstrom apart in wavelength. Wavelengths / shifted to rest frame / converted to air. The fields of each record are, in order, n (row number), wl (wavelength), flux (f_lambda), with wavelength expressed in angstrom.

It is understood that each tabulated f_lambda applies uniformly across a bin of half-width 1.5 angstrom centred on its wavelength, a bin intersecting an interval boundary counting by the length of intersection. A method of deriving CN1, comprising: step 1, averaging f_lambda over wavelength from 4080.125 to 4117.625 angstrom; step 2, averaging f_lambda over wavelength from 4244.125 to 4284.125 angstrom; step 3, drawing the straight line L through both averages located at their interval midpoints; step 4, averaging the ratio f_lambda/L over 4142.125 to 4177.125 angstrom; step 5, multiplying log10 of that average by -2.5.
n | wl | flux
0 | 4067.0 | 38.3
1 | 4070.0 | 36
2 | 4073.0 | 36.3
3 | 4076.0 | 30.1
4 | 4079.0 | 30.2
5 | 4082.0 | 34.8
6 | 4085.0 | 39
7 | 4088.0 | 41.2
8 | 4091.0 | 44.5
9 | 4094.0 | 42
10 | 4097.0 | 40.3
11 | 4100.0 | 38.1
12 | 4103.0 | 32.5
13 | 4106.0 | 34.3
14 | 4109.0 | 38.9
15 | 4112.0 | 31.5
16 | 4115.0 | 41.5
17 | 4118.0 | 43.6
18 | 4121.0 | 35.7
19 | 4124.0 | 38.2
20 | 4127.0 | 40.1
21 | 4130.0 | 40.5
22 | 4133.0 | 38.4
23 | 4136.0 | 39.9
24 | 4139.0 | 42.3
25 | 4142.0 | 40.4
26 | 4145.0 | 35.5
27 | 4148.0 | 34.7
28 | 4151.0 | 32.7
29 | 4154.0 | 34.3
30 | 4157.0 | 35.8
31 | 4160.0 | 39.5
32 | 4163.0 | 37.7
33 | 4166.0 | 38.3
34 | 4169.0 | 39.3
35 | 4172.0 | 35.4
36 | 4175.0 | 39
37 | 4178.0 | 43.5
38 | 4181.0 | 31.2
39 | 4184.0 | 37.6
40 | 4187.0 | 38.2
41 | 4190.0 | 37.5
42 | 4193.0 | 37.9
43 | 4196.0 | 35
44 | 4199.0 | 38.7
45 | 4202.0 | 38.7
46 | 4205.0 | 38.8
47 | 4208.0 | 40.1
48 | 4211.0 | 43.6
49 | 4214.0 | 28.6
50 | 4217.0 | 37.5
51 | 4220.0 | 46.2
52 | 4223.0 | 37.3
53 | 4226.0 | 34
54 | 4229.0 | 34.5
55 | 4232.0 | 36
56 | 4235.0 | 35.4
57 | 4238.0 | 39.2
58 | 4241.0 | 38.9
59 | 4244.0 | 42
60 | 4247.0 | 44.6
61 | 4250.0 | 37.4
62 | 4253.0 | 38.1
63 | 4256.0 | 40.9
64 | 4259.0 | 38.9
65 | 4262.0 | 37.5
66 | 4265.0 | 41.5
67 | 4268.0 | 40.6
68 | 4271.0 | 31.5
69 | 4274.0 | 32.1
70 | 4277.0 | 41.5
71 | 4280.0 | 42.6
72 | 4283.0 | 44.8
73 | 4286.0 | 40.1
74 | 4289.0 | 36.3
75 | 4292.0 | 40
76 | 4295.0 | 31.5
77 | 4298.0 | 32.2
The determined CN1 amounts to 0.054 mag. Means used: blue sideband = 38.3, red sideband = 39.4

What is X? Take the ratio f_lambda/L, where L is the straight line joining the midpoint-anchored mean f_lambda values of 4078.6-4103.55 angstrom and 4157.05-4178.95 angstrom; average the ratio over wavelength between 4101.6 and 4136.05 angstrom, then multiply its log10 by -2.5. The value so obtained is 0.02 mag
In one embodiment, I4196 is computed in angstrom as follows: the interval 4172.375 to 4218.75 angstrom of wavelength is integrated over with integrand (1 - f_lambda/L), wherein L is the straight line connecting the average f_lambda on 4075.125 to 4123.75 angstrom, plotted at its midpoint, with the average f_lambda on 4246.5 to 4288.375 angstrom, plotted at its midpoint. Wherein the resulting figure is 0.9 angstrom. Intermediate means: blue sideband 37.5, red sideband 39.2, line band 37.7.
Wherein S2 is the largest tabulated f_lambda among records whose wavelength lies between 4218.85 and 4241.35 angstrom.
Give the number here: 46.2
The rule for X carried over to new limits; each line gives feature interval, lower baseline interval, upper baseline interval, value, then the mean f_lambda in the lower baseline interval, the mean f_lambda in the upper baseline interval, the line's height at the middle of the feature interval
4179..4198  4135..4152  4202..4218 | 0.04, 37.7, 37.8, 37.8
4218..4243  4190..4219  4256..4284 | 0.01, 37.8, 39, 38.3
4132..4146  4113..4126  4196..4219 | -0.01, 39.4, 38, 39.1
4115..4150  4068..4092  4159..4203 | -0.05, 36.4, 37.8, 37.1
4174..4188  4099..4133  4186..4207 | 0.00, 37.7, 37.9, 37.8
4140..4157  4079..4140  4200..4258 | 0.08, 38.6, 38.5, 38.6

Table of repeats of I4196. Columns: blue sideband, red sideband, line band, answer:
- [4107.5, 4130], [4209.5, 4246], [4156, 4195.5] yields 0.53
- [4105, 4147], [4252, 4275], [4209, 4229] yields 0.19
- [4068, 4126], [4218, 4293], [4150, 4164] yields 0.69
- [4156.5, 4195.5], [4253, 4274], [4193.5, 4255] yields -0.59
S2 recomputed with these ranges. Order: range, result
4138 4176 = 42.3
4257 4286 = 44.8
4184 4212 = 43.6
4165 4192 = 43.5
